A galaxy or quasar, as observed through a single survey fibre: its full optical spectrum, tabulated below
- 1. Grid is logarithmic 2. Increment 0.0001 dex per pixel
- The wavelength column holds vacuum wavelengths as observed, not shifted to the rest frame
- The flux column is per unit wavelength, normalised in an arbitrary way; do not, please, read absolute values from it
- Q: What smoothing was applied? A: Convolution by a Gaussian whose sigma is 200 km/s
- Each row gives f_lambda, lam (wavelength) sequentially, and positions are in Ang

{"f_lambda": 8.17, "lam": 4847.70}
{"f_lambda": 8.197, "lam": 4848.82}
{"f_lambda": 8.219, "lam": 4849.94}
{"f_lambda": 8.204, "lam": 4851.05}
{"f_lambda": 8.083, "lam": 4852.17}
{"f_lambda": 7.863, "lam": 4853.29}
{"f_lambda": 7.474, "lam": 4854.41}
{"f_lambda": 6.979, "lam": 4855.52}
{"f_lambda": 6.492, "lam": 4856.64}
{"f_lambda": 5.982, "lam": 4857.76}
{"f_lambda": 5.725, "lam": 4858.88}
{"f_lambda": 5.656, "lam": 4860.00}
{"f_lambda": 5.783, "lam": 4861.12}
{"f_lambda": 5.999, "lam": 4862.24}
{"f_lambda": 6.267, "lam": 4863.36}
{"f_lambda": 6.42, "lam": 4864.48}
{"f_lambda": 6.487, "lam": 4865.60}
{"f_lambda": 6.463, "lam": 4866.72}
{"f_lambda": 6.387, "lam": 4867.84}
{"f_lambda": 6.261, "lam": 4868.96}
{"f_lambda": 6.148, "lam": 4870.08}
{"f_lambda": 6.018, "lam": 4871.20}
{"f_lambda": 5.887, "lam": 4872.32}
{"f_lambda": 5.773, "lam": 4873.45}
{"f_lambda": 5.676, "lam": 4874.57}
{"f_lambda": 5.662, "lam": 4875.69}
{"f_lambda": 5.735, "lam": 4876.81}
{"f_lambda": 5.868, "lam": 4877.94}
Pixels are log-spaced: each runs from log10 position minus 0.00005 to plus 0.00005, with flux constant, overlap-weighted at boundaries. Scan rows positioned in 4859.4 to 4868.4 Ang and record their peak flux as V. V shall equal 6.487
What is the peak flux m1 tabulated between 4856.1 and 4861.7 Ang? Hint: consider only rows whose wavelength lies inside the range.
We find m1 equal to 6.492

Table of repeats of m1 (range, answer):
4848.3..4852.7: 8.219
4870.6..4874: 6.018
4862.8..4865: 6.42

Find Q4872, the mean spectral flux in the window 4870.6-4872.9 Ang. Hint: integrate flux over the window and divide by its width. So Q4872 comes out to 5.94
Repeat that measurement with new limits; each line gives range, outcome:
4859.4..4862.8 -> 5.81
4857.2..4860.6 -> 5.78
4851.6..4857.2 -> 7.38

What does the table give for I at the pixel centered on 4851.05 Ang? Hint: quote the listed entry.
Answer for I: 8.204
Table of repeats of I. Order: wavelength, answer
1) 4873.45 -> 5.773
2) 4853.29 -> 7.863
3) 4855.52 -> 6.979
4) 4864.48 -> 6.42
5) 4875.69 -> 5.662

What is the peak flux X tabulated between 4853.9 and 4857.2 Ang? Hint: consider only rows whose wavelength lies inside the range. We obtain 7.474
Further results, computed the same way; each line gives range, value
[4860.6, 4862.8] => 5.999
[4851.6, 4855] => 8.083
